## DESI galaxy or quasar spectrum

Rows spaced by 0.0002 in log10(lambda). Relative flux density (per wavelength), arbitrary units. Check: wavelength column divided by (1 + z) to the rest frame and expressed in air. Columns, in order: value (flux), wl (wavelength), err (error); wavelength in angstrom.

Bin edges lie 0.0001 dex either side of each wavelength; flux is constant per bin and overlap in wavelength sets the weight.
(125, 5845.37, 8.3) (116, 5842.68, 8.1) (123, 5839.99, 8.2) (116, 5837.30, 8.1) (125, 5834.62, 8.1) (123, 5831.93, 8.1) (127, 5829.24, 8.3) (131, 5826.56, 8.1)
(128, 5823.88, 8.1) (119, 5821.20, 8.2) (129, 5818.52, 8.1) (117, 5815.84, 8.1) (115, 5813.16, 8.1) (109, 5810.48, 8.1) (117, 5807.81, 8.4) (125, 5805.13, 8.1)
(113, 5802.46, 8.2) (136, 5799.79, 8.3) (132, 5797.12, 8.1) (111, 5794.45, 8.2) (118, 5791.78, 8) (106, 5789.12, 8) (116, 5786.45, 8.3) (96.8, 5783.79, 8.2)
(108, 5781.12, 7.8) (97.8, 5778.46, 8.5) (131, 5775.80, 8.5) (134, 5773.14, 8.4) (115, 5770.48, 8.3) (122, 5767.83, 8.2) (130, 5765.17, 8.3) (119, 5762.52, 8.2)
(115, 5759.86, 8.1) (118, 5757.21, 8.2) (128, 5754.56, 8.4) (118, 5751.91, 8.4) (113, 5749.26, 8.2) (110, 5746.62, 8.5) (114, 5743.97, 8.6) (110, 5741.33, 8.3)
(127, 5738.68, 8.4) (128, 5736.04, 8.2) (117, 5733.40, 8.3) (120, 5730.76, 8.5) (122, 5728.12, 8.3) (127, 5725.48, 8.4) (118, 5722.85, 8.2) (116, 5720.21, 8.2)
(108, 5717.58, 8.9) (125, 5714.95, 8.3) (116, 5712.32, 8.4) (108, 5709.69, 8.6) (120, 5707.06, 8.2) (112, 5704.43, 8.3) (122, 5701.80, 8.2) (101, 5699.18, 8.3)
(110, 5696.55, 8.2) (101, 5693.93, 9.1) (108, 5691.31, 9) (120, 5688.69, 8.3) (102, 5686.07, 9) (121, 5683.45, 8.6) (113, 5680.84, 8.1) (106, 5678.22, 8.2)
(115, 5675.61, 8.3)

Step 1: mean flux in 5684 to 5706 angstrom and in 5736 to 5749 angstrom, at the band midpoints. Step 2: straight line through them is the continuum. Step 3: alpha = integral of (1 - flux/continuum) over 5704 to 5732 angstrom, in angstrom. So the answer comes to -1.1 angstrom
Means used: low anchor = 110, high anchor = 116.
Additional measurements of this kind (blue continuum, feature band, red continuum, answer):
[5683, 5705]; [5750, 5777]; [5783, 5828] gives -1.62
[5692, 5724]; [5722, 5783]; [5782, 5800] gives -2.63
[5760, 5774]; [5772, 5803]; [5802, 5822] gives 1.05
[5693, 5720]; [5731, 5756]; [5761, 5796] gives -0.91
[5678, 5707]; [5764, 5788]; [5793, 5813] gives 0.27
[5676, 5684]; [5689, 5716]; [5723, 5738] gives 1.11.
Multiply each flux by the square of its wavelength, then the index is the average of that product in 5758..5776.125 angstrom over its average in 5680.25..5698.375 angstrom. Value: 1.1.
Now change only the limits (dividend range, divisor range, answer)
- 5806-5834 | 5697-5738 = 1.07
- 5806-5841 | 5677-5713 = 1.14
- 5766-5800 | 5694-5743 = 1.02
